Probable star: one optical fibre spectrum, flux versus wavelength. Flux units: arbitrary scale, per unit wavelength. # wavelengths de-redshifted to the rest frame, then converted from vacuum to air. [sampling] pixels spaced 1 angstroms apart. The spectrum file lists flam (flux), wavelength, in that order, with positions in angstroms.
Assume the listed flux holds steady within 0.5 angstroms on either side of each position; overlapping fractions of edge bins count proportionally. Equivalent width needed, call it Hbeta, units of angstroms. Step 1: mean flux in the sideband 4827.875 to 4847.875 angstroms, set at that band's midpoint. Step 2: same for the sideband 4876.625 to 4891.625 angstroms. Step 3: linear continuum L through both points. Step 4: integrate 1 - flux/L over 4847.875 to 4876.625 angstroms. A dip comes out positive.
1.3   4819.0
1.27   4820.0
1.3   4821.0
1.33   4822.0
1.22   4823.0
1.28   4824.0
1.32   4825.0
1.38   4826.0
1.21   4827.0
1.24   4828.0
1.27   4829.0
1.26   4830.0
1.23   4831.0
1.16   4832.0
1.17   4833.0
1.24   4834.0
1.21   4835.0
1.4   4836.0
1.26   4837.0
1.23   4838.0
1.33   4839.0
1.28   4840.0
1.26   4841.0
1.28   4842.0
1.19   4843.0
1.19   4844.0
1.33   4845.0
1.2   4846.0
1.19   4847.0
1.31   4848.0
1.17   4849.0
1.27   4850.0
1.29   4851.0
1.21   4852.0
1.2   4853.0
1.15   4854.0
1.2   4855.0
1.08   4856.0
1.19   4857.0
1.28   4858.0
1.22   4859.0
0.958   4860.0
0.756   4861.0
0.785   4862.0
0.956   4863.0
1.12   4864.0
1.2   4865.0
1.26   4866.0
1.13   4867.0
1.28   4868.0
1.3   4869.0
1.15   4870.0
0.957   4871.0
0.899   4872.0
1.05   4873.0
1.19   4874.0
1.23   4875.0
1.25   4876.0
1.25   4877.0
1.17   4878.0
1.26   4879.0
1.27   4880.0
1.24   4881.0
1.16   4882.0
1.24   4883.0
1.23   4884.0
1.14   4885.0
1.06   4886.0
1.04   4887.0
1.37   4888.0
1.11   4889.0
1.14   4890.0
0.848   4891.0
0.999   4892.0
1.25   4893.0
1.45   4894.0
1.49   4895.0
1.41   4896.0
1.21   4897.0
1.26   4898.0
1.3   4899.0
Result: 1.6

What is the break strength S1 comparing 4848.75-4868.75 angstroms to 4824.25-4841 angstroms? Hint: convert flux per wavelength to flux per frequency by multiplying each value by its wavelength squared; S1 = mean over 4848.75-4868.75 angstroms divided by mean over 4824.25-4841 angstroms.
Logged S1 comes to 0.9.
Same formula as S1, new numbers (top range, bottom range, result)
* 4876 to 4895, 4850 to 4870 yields 1.06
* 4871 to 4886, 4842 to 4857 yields 0.98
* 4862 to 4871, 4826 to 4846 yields 0.92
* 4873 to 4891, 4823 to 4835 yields 0.97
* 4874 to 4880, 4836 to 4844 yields 0.99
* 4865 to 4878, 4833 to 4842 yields 0.93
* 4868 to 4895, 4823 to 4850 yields 0.95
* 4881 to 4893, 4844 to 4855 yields 0.94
